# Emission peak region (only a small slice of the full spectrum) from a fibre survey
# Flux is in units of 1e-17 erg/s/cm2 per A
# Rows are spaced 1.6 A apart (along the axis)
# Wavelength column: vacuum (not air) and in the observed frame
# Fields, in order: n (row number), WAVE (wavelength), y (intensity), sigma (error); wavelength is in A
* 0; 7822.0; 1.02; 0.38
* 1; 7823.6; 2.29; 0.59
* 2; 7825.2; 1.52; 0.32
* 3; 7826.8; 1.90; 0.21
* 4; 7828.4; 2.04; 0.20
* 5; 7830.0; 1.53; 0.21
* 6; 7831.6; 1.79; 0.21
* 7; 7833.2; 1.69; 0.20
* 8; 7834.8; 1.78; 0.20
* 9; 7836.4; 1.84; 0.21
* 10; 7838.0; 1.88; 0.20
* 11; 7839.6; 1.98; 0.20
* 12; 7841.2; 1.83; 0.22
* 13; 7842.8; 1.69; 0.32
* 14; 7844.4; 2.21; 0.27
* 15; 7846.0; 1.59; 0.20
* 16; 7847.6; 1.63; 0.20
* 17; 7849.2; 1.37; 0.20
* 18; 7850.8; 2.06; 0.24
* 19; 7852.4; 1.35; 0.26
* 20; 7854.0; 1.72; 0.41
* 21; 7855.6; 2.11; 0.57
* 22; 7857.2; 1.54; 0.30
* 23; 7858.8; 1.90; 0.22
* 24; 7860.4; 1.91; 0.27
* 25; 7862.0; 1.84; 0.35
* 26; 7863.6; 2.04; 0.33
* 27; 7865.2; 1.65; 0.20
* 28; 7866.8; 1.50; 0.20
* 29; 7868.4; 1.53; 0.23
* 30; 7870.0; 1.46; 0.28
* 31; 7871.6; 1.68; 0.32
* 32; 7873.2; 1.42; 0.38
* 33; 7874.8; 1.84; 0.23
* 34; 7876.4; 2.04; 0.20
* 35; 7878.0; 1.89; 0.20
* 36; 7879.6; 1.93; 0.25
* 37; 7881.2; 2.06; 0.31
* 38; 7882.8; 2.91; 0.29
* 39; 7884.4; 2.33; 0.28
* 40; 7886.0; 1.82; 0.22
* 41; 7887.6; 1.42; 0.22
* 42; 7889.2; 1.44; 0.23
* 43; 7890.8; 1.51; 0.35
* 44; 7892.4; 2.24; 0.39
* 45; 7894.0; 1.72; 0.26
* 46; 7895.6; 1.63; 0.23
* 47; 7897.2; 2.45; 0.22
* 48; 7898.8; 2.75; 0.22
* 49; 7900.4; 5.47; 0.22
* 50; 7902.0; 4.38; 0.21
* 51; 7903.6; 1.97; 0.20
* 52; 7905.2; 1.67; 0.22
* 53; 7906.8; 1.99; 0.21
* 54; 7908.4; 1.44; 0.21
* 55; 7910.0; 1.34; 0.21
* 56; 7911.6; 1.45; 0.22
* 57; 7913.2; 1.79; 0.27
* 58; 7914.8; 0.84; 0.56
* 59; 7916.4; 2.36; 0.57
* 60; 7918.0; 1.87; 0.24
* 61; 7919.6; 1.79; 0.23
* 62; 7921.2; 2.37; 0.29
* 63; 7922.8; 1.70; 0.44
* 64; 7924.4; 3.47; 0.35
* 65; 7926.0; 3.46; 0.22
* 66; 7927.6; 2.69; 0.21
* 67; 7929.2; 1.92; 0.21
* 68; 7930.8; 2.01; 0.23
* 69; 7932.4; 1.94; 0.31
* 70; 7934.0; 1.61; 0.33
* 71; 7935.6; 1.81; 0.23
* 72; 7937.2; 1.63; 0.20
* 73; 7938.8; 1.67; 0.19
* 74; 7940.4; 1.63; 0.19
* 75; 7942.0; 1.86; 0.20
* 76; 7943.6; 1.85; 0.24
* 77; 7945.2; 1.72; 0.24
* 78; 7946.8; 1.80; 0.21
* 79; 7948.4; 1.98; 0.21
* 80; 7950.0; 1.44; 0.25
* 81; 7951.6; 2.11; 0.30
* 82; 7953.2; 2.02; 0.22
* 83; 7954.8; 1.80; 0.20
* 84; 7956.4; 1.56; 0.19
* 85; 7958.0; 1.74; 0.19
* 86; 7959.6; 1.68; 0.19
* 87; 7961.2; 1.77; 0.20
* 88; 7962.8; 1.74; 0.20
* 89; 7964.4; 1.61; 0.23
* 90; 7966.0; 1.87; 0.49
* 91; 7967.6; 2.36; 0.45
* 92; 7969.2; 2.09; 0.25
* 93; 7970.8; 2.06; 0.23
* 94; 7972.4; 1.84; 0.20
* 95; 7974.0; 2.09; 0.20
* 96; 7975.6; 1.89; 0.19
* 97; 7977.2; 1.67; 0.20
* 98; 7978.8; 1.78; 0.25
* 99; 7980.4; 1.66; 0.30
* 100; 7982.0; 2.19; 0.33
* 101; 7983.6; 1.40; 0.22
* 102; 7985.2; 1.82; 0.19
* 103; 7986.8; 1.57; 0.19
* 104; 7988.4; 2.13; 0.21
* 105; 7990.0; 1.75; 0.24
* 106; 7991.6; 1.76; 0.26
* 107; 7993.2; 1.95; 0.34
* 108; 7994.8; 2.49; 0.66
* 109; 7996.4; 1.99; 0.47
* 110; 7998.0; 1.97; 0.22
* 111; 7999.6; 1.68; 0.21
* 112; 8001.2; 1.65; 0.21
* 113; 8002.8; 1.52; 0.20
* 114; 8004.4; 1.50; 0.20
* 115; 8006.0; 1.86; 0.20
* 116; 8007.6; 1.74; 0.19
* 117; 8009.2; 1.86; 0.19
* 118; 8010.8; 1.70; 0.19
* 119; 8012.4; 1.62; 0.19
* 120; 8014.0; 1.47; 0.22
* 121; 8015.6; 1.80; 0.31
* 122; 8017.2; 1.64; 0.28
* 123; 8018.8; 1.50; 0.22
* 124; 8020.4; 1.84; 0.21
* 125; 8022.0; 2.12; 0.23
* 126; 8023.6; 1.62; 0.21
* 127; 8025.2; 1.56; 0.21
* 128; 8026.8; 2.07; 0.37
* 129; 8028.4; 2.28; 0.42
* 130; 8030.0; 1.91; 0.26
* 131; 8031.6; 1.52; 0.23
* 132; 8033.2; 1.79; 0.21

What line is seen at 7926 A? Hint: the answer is [N II] 6583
